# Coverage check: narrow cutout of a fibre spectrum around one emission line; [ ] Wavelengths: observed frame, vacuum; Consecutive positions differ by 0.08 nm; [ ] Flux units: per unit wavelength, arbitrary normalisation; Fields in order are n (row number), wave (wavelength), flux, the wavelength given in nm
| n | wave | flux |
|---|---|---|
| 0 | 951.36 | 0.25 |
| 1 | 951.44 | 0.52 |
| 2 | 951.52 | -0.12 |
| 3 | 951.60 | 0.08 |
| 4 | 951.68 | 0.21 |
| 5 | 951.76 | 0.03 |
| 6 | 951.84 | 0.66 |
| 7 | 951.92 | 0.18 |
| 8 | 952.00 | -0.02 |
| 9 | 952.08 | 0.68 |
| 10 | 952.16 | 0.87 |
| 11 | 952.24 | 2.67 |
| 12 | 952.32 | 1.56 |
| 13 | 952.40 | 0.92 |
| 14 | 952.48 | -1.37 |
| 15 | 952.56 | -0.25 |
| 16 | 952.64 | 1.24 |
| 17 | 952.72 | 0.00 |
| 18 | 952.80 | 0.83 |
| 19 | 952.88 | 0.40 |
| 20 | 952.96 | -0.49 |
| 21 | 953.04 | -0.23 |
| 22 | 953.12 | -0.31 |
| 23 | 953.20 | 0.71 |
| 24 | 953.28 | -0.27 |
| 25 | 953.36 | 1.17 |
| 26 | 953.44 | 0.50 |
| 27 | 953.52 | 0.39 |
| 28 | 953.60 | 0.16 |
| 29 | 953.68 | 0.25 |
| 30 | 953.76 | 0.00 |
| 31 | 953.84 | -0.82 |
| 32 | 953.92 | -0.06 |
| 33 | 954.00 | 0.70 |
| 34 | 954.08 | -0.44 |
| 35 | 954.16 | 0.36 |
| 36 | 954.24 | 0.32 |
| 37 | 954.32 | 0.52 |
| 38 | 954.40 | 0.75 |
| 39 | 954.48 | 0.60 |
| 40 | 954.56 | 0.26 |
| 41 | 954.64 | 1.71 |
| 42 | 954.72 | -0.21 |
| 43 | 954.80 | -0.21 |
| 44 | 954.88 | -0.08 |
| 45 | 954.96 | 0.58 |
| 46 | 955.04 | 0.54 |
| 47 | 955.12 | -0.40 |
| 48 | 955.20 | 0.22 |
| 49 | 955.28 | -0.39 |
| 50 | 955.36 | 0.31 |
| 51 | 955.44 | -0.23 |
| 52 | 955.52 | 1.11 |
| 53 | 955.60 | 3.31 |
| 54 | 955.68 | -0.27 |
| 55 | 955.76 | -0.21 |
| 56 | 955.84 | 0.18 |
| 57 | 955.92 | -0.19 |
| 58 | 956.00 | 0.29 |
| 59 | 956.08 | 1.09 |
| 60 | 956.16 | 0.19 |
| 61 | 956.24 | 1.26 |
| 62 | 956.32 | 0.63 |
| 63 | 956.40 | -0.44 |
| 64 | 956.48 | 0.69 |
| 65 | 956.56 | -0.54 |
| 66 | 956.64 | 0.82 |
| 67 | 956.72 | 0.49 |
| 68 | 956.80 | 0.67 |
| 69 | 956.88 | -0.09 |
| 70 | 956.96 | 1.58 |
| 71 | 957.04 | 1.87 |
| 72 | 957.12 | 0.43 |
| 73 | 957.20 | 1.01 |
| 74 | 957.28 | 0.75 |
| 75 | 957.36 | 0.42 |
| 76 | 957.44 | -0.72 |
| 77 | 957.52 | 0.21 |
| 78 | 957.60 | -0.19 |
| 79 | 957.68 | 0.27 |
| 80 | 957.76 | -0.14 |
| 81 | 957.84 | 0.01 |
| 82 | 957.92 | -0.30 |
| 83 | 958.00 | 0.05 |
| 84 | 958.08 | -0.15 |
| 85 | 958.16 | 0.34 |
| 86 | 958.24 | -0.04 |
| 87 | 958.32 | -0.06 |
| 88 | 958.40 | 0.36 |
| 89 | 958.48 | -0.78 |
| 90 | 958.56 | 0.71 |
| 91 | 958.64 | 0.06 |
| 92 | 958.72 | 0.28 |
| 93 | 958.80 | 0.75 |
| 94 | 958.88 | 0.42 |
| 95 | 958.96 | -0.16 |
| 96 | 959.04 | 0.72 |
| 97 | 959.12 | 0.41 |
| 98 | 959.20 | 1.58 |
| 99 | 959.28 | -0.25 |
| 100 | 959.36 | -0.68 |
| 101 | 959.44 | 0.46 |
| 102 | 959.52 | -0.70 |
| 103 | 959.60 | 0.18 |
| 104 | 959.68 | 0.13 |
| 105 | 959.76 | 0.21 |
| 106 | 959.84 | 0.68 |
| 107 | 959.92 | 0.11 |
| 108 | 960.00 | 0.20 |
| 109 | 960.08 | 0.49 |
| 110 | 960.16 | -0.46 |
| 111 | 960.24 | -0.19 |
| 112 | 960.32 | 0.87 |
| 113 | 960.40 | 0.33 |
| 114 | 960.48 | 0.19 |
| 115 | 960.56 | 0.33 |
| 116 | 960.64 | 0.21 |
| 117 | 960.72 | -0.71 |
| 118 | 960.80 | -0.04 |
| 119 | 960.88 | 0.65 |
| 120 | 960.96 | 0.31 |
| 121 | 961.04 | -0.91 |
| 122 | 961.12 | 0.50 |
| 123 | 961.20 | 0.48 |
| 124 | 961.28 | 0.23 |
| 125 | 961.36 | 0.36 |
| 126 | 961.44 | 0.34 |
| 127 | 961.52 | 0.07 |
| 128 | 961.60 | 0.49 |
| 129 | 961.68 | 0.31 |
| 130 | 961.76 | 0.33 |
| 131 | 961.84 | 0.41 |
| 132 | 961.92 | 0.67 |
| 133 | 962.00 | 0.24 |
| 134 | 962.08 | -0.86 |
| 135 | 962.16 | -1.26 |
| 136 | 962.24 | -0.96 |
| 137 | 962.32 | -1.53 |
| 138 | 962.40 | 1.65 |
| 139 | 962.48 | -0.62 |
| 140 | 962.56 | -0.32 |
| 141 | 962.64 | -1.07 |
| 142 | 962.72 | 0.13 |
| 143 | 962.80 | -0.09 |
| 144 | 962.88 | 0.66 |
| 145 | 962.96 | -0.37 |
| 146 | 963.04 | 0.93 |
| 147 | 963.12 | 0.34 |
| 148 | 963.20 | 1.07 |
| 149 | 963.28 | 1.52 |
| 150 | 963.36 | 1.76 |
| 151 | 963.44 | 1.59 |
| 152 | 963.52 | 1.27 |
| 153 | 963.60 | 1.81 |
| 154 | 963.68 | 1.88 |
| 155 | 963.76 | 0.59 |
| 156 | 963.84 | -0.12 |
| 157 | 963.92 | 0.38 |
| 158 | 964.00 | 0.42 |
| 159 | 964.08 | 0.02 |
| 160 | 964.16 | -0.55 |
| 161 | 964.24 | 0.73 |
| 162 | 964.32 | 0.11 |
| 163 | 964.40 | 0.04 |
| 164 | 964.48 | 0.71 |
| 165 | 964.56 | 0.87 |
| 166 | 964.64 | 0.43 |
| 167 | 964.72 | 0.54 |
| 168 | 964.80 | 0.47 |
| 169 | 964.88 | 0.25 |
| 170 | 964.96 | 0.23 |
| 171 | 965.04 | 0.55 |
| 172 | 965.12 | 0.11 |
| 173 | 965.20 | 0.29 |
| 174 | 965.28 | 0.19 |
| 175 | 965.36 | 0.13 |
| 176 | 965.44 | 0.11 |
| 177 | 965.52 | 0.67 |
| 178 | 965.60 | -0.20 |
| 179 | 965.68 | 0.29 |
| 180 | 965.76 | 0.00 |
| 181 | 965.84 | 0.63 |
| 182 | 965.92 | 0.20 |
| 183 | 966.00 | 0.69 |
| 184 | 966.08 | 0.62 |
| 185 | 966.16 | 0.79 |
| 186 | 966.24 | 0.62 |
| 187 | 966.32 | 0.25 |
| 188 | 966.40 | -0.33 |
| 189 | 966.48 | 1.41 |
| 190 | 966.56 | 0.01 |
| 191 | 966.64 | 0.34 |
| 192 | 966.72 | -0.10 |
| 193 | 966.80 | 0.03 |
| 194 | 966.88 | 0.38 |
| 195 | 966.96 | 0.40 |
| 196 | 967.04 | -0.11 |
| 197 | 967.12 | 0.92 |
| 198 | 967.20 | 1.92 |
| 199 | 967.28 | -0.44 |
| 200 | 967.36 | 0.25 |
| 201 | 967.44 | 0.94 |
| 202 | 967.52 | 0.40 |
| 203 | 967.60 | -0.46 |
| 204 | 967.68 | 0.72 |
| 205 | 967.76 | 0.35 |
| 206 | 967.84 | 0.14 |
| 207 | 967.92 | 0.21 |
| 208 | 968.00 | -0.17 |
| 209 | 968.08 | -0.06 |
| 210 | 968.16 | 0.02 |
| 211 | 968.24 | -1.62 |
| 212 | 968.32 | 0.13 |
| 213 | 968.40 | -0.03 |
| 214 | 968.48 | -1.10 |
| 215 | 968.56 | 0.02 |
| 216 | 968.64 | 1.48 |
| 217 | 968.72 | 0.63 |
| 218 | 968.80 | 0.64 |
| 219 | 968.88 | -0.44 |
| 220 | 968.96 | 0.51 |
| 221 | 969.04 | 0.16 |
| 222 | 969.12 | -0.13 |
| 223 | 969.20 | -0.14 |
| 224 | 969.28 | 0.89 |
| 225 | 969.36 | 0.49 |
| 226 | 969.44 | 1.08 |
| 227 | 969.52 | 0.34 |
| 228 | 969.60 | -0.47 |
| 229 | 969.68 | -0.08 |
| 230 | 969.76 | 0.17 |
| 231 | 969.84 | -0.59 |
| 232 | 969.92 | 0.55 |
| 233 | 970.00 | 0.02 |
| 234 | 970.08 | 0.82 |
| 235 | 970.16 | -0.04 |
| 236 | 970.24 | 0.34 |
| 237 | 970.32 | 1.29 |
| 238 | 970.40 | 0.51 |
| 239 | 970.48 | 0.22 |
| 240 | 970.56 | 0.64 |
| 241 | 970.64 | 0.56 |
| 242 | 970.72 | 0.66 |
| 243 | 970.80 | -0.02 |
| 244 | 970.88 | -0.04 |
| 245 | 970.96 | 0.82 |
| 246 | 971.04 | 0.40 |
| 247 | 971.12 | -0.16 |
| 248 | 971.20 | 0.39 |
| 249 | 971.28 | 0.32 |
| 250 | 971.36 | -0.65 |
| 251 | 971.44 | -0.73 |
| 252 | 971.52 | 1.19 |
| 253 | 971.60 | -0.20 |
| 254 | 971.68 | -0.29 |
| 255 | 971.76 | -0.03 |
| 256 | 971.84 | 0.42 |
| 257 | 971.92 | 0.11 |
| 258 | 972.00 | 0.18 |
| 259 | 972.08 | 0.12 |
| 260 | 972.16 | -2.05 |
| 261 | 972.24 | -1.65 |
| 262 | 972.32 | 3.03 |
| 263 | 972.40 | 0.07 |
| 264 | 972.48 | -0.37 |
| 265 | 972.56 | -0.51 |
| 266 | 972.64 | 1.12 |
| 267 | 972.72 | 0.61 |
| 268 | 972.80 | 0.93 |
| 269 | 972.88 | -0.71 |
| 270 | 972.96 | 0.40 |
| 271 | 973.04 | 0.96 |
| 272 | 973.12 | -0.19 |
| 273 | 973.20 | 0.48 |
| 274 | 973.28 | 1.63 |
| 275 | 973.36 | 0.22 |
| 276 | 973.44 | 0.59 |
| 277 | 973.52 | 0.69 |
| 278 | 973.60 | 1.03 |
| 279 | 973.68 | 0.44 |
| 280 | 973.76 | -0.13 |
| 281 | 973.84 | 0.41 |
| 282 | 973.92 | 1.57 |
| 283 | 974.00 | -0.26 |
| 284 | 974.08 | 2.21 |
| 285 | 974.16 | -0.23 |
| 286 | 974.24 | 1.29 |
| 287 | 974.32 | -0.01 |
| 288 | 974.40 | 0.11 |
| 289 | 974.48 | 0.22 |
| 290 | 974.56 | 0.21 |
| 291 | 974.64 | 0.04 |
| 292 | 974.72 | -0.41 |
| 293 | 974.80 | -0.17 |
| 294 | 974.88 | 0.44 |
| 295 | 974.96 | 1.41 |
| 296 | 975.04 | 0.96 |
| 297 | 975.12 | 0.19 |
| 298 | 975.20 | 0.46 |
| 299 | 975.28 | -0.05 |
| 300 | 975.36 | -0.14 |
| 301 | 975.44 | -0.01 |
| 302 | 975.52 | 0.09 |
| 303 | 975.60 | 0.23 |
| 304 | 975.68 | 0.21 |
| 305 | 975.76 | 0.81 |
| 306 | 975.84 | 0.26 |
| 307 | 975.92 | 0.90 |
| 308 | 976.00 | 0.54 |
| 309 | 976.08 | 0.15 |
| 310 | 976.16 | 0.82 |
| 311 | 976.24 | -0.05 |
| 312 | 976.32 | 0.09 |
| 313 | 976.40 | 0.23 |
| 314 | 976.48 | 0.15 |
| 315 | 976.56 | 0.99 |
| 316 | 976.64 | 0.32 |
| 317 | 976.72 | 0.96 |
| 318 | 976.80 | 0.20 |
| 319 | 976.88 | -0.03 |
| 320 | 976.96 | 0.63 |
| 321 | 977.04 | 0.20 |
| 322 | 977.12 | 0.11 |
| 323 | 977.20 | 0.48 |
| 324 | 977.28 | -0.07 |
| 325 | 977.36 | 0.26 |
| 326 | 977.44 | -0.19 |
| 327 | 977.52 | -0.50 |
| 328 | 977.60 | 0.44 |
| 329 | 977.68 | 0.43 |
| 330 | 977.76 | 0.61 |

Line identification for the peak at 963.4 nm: Hgamma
